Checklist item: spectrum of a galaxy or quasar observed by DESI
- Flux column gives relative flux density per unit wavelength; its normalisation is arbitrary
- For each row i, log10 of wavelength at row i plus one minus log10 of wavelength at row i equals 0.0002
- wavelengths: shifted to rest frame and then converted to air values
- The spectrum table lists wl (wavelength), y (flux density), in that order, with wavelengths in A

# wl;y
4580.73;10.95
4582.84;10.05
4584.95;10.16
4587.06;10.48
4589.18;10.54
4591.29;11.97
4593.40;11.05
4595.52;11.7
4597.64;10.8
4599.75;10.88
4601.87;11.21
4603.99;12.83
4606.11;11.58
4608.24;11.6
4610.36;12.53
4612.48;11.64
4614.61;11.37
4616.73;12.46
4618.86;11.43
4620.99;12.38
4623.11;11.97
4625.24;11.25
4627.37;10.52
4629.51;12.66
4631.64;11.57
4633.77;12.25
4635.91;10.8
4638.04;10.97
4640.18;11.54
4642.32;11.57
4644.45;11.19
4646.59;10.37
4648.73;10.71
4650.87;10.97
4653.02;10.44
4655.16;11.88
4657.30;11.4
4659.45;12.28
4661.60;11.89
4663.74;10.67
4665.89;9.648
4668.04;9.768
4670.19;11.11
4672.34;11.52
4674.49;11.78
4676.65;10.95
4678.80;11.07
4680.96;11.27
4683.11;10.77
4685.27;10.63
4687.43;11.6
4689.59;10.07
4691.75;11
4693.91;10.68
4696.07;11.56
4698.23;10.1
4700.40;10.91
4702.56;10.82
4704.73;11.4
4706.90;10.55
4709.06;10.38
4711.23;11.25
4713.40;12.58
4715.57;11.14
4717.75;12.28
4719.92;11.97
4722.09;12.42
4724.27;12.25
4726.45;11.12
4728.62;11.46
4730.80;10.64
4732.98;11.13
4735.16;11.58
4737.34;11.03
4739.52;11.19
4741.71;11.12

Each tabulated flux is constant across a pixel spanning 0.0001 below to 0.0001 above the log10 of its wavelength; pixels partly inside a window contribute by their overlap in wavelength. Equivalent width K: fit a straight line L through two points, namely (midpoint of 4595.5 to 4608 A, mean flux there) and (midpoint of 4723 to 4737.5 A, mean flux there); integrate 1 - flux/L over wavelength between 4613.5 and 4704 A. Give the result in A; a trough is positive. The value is 1.9 A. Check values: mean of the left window 11.5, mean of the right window 11.3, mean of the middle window 11.2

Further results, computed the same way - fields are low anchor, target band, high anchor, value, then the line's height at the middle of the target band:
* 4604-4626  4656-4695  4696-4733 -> 1.8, 11.5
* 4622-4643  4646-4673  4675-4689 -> 0.7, 11.3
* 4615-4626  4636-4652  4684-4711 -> 0.7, 11.6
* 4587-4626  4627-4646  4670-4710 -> -0.2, 11.4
